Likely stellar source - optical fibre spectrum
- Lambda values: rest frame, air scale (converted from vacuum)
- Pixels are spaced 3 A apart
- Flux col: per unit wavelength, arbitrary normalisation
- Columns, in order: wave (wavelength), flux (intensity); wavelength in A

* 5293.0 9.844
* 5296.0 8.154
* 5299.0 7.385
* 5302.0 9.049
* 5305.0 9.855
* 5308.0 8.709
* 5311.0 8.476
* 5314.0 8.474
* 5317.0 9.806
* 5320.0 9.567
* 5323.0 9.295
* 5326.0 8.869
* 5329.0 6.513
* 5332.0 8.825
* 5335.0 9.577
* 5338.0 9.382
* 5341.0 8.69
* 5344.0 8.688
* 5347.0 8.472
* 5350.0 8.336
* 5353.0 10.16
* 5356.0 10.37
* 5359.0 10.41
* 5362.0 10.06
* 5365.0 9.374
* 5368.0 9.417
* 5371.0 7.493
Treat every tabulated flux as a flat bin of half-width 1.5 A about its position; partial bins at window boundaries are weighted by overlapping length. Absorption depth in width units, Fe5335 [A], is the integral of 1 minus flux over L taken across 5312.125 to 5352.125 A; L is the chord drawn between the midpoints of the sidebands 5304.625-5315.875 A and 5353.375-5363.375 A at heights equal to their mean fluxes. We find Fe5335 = 2.7 A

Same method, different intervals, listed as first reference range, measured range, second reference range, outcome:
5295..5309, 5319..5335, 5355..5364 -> 1.1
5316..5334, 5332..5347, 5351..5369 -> 0.4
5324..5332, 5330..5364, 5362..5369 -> -2.1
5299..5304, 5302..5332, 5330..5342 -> -0.2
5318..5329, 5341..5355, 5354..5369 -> 0.9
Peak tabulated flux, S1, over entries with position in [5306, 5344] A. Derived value 9.806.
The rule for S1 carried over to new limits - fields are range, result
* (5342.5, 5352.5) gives 8.688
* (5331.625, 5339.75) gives 9.577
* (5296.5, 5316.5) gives 9.855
